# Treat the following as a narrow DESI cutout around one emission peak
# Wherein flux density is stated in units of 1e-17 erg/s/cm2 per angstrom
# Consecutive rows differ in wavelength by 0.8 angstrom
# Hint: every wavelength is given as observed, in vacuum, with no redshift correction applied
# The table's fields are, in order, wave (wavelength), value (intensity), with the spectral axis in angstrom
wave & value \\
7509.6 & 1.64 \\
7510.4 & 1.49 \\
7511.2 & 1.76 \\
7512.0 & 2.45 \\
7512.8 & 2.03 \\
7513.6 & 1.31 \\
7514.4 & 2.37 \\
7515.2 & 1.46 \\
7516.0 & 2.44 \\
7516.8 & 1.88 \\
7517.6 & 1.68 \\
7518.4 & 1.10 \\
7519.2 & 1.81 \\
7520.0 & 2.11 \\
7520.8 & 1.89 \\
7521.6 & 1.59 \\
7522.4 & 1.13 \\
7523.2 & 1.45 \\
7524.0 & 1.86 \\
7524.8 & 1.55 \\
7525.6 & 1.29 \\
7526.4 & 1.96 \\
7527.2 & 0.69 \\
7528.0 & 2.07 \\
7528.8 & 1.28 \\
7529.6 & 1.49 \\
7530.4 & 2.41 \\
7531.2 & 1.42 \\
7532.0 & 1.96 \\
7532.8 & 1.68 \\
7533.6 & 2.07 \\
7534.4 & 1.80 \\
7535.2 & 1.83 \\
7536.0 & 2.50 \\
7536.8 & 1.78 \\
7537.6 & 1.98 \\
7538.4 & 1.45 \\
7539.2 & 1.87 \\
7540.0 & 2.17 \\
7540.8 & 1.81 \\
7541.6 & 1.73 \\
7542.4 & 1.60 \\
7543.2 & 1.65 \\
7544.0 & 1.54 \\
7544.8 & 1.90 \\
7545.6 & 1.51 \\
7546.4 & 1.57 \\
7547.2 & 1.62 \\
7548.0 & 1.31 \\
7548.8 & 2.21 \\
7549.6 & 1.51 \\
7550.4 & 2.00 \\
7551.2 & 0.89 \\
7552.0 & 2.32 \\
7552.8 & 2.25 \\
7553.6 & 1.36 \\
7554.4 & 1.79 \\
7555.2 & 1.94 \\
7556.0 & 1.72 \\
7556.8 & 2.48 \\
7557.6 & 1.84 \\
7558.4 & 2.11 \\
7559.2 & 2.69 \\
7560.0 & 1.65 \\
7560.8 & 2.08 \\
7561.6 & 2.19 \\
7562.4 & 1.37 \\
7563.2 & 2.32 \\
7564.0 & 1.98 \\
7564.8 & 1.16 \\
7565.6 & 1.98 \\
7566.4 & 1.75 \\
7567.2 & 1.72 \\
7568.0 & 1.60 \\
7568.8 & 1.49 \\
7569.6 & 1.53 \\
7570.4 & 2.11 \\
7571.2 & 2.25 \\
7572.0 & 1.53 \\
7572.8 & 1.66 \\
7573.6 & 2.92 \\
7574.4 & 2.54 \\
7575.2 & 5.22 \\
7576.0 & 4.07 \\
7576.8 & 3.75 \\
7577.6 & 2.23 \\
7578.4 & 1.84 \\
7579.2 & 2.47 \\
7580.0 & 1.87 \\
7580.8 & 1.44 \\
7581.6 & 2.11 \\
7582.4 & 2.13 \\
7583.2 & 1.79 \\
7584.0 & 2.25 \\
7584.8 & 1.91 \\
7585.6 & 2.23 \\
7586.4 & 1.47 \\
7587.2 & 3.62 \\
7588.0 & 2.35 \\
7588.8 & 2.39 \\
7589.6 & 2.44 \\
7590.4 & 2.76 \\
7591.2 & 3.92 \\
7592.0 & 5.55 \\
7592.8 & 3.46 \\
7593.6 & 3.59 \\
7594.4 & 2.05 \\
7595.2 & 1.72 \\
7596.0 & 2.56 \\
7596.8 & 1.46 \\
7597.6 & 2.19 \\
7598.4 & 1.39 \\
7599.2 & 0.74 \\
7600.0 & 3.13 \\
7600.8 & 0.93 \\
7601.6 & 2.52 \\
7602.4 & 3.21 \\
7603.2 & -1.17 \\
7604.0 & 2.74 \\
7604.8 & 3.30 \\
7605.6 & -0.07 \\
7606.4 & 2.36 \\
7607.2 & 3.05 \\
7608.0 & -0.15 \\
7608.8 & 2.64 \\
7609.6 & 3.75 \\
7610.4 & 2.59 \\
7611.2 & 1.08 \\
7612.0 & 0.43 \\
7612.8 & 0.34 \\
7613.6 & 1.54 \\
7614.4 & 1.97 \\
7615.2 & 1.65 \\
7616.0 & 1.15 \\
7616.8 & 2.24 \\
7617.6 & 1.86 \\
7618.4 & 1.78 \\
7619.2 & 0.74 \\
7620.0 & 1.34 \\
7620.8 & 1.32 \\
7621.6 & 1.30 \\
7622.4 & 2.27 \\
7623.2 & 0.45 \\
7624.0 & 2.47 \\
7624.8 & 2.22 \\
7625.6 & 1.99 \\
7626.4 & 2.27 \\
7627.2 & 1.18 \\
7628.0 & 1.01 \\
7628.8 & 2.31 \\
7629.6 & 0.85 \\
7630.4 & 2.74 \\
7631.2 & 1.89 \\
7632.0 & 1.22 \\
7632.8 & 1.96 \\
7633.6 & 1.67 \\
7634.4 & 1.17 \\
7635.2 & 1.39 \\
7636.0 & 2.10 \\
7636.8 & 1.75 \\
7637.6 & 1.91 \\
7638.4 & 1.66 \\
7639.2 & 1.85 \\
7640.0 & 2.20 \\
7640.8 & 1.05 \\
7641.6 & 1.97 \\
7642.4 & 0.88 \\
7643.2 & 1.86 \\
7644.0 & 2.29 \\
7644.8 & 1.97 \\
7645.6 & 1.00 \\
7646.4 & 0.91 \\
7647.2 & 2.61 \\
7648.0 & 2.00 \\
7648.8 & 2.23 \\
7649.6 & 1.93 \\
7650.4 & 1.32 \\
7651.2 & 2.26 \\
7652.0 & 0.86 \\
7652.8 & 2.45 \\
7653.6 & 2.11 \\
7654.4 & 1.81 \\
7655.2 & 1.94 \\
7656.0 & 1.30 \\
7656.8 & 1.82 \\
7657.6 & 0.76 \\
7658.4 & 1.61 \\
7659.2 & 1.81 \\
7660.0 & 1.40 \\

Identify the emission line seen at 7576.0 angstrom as [S II]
